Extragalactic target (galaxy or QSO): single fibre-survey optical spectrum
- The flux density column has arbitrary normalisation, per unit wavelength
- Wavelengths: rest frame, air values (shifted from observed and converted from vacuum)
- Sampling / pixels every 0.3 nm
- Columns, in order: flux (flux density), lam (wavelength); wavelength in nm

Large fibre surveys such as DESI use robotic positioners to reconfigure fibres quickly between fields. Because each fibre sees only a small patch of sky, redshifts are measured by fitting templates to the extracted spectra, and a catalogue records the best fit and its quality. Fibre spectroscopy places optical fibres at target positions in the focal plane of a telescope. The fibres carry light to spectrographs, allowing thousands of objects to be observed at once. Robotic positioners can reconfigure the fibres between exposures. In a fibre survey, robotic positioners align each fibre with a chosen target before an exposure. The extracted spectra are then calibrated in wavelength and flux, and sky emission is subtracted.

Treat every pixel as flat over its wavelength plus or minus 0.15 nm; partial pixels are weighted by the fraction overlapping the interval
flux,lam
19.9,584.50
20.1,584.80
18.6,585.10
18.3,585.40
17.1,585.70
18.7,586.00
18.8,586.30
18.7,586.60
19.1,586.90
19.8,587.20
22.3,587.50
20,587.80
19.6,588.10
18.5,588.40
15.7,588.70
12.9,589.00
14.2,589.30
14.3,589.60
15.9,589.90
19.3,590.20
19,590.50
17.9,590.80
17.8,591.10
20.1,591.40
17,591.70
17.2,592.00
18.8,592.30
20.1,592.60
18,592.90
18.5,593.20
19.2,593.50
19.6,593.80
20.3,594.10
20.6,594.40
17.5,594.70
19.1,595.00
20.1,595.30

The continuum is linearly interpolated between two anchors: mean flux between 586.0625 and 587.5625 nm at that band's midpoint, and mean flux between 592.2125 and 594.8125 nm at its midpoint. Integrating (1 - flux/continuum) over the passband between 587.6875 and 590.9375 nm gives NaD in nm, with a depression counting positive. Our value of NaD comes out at 0.41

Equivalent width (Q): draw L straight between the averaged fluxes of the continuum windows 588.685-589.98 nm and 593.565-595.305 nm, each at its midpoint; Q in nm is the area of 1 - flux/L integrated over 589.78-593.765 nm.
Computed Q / -0.39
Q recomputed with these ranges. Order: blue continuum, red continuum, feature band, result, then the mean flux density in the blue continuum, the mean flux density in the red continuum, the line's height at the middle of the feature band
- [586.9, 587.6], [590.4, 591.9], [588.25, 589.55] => 0.29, 20.5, 18.3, 19.6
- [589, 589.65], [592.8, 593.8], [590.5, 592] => -0.18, 13.9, 18.8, 16.3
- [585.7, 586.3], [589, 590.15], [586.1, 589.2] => -0.31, 18.3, 14.9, 16.8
